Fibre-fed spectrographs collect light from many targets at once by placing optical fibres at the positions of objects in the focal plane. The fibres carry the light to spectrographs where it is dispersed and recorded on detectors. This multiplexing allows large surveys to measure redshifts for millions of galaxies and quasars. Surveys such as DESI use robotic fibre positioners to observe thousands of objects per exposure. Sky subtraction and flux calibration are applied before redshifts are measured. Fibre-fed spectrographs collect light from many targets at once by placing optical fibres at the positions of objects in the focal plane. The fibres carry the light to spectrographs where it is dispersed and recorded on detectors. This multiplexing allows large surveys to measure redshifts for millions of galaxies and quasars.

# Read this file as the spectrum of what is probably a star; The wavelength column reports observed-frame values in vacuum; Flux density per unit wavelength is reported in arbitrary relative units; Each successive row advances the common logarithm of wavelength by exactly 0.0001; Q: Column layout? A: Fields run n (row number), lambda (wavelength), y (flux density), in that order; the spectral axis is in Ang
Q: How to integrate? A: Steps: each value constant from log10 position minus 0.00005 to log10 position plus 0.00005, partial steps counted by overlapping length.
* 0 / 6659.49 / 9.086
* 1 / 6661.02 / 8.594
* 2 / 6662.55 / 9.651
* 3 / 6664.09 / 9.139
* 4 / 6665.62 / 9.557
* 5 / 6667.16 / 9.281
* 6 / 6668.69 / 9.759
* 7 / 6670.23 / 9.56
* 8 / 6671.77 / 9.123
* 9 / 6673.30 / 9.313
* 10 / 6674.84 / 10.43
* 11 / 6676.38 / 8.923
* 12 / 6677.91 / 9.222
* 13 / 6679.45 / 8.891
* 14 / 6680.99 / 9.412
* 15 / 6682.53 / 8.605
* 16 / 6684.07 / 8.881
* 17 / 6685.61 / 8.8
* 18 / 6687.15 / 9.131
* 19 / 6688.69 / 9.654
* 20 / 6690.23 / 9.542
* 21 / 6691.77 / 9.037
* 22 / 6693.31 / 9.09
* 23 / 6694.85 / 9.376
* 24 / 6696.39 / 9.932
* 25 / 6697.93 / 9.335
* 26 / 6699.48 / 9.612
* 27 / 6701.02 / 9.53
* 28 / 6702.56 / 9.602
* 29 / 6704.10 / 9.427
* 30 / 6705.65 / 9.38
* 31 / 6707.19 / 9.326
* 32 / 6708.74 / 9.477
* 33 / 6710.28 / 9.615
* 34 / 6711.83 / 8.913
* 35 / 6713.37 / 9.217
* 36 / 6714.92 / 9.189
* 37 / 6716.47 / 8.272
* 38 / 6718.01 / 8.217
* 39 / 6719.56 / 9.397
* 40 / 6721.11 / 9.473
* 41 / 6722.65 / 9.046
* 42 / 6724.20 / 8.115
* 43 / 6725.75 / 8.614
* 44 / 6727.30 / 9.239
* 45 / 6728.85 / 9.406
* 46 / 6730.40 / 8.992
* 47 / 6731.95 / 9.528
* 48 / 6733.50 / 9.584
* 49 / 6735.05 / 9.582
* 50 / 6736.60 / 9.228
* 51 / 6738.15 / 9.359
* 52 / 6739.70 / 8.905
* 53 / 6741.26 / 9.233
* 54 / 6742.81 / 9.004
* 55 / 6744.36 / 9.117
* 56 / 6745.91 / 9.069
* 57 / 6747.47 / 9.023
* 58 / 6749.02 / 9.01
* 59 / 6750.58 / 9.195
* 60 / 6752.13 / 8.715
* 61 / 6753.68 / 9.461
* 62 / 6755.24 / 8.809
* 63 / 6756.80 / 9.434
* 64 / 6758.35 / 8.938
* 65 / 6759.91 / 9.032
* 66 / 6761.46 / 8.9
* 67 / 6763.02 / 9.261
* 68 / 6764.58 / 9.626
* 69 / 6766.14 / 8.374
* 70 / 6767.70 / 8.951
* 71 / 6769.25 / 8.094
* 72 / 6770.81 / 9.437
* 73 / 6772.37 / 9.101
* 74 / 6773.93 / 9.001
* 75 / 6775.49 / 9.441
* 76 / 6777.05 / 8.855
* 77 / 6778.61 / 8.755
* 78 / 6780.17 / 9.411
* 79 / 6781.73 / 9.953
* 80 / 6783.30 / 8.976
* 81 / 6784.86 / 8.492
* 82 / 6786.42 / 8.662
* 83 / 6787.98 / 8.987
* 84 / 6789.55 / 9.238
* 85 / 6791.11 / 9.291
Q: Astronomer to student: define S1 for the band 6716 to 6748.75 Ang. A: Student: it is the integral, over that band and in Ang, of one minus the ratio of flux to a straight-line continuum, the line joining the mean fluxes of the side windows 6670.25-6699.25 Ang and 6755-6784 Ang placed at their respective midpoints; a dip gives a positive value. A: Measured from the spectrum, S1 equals 0.3 Ang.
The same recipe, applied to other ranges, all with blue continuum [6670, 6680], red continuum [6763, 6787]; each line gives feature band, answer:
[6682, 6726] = 0.38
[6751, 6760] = 0.01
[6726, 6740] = -0.22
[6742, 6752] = 0.07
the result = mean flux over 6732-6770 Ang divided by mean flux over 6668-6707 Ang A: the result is 1.0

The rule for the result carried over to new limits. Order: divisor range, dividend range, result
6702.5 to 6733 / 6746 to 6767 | 0.99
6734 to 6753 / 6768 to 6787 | 0.99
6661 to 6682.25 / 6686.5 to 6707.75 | 1.01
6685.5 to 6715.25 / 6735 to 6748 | 0.98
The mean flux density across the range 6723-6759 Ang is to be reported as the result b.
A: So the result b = 9.11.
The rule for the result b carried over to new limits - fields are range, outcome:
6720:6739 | 9.19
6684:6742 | 9.22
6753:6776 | 9.05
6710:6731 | 8.96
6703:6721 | 9.15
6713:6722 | 8.95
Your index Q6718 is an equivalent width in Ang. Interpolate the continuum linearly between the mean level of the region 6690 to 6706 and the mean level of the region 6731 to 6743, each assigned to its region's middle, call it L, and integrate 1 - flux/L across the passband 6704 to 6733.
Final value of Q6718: 0.87 Ang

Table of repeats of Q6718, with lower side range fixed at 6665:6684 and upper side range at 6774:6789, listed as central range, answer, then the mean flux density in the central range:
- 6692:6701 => -0.2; 9.45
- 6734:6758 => 0.0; 9.15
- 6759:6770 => 0.2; 8.9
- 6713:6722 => 0.3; 8.95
